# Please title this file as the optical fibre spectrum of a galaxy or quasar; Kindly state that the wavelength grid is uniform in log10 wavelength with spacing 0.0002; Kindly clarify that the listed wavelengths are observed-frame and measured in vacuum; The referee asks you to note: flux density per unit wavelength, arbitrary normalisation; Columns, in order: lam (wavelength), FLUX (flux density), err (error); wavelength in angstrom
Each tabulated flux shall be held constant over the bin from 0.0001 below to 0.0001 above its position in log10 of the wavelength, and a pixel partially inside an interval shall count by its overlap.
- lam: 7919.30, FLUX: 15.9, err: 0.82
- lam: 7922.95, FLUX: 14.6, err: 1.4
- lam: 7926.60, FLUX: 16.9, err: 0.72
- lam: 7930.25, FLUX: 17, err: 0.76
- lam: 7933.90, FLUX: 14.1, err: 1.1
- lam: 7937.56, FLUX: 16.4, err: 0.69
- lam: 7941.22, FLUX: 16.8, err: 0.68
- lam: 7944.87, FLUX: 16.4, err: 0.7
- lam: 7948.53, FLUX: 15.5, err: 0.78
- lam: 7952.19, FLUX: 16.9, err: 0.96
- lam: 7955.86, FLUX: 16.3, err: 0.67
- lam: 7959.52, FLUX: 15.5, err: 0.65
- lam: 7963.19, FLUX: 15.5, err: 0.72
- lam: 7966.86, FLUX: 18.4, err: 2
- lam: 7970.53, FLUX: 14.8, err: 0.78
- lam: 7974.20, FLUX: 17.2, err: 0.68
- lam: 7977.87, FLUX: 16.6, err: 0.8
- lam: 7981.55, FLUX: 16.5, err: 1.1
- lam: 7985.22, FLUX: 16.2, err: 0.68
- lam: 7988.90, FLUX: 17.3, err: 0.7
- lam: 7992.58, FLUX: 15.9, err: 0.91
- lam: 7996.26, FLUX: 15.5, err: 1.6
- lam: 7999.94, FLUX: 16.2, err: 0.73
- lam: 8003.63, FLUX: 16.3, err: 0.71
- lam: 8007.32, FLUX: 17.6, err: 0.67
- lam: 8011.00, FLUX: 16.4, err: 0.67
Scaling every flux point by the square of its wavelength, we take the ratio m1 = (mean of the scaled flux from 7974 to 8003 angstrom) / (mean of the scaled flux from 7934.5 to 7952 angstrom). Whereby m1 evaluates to 1.02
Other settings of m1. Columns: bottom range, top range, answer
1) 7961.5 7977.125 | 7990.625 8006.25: 0.98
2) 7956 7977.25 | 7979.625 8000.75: 1.00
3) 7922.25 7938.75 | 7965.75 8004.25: 1.05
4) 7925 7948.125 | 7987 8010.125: 1.03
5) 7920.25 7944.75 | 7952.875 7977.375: 1.03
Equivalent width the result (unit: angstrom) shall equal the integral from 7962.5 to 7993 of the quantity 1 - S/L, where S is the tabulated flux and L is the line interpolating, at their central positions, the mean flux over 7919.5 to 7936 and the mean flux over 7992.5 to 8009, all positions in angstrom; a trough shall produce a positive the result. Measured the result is -0.8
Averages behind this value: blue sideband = 15.7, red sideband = 16.3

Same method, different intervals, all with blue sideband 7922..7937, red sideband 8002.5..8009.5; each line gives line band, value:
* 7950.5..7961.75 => 0.00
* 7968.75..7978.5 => 0.19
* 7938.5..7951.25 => -0.22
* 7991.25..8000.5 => 0.56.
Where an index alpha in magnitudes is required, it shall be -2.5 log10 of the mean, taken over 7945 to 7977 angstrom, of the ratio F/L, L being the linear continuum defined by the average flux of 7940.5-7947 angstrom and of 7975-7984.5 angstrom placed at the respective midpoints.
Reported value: 0.02 mag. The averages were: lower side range 16.5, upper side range 16.6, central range 16.3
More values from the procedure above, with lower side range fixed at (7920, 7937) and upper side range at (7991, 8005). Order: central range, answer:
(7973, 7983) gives -0.057 mag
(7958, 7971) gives -0.023 mag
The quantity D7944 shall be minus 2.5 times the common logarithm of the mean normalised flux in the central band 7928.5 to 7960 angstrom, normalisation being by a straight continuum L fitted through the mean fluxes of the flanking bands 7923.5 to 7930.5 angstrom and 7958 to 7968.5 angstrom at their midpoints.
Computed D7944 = 0.02 mag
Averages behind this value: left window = 16.5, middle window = 16.1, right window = 16.5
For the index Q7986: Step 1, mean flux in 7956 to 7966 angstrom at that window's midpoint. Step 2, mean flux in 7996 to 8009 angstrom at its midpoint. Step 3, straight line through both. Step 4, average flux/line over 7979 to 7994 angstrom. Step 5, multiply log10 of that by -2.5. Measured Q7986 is -0.02 mag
